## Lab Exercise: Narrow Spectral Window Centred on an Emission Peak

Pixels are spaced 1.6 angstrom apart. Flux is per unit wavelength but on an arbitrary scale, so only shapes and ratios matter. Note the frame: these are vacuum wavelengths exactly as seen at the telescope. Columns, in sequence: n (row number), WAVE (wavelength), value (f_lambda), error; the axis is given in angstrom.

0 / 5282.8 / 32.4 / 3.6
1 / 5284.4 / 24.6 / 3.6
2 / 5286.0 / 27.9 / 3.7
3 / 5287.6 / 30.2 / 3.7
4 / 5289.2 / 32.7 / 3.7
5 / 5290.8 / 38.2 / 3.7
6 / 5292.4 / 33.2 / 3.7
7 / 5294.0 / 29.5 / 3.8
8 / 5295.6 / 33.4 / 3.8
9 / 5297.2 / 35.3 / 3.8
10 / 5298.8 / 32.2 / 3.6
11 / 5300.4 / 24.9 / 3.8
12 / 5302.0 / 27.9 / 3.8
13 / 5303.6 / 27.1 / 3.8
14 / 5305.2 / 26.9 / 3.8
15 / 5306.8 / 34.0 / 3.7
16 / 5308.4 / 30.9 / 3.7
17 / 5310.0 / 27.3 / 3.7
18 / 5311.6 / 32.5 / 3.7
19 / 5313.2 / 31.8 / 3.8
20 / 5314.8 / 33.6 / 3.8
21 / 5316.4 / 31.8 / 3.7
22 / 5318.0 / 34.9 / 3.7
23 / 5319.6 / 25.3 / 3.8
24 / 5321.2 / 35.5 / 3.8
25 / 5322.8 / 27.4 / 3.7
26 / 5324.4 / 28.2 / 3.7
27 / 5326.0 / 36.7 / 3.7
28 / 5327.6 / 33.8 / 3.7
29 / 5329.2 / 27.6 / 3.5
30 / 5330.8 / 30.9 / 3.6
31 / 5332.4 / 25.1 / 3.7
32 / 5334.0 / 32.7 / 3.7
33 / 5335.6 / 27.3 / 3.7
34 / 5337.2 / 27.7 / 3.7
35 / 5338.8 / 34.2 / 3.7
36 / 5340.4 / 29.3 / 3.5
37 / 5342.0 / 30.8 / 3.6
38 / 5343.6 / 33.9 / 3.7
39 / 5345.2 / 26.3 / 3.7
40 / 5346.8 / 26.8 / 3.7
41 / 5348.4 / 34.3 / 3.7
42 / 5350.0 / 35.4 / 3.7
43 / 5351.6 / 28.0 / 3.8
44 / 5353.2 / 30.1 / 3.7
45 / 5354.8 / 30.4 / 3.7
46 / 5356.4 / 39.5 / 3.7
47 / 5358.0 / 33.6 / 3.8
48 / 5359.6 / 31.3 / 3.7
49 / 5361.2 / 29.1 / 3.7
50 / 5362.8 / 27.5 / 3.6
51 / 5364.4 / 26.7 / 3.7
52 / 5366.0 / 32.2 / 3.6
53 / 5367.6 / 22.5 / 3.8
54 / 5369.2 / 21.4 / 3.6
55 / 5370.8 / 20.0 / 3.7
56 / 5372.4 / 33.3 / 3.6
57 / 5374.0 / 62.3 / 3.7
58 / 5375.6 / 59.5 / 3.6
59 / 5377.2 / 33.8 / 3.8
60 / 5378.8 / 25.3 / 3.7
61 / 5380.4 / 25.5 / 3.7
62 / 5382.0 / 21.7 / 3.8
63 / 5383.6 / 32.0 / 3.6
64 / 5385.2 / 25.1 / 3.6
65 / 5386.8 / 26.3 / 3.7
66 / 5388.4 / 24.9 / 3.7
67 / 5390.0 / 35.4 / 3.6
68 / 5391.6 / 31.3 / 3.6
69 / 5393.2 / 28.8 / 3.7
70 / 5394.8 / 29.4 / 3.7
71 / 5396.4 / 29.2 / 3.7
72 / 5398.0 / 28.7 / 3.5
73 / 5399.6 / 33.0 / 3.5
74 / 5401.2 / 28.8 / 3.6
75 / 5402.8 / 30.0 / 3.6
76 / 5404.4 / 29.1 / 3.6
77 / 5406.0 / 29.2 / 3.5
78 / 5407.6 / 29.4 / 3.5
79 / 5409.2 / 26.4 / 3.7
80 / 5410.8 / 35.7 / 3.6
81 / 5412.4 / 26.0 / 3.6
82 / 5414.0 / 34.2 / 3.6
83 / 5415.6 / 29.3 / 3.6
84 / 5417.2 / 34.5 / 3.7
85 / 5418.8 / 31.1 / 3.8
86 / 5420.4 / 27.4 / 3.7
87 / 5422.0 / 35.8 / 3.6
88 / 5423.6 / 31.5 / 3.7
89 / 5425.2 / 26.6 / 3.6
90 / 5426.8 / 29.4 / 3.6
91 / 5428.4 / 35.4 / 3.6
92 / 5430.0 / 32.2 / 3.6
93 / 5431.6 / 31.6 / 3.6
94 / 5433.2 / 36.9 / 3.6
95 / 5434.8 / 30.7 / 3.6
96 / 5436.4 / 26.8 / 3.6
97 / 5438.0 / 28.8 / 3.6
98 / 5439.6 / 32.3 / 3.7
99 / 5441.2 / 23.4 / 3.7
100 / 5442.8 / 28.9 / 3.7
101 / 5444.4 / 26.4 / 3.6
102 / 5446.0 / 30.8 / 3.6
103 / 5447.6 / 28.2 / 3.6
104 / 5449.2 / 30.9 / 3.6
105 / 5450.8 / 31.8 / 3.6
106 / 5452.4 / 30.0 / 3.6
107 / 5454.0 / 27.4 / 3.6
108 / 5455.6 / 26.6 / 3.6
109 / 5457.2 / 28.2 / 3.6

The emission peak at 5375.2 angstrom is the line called Hbeta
